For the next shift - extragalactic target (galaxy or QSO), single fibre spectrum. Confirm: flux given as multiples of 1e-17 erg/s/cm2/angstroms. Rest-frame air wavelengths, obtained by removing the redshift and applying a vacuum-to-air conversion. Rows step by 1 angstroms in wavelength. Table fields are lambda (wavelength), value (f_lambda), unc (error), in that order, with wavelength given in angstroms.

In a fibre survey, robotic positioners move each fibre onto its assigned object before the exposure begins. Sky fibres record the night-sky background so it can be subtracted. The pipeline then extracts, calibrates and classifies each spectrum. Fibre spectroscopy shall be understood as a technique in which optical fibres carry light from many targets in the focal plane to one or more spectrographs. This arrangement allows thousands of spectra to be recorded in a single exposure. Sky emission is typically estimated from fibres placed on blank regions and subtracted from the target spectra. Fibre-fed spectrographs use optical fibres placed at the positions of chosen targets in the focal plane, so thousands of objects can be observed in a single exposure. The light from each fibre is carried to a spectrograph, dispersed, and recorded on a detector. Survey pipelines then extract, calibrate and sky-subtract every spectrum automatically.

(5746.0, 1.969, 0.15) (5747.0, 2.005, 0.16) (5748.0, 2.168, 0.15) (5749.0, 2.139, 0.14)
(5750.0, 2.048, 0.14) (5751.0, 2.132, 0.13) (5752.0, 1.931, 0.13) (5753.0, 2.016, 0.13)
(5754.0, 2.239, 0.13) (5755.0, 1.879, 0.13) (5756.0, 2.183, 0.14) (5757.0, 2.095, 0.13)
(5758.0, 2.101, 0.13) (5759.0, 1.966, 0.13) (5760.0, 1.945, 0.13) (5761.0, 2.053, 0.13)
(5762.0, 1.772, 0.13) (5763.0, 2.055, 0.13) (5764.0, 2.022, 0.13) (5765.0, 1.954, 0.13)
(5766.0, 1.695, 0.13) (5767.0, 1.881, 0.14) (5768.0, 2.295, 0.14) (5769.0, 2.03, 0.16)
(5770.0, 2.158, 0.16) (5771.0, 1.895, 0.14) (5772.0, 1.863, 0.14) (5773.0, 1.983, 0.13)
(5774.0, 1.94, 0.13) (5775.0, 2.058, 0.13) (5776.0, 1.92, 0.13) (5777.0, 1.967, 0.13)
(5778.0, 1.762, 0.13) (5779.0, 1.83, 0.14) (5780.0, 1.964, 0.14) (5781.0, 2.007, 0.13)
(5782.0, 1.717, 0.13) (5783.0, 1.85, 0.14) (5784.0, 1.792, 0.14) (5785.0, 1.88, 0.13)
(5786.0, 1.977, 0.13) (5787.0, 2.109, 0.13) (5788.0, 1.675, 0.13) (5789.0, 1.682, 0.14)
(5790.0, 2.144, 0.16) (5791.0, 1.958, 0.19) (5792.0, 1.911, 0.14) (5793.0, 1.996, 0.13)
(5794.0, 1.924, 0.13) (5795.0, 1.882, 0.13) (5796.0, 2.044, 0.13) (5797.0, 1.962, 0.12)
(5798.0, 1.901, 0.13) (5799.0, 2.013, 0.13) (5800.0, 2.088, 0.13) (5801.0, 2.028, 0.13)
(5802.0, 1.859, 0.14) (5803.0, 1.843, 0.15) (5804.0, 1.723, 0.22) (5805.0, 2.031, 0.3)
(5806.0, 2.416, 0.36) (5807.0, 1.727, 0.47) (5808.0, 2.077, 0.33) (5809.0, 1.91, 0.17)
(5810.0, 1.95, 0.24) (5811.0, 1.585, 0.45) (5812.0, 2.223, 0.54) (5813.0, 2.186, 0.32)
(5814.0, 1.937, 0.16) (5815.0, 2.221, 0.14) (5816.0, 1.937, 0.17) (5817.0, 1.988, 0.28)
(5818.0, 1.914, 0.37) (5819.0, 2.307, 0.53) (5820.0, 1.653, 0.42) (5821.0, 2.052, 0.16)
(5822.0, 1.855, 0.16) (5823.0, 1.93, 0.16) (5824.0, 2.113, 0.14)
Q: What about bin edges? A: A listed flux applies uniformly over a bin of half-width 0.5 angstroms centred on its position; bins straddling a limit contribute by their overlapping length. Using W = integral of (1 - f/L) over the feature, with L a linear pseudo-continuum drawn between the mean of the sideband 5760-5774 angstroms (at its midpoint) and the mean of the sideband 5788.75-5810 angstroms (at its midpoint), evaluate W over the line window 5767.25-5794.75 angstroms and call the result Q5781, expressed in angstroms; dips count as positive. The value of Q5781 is 0.4 angstroms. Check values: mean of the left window 1.97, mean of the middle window 1.94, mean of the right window 1.96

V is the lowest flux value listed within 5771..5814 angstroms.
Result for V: 1.585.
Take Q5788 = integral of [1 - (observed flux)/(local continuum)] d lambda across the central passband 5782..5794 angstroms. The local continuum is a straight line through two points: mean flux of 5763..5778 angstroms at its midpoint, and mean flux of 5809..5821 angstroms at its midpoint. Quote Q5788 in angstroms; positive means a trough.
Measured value 0.5 angstroms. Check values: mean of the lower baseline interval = 1.97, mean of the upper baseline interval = 1.99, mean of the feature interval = 1.9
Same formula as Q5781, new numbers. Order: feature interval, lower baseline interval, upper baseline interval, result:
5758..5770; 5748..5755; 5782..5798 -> 0.2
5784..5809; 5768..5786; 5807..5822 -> 0.1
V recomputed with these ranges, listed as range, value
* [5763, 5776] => 1.695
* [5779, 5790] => 1.675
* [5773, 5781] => 1.762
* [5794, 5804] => 1.723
